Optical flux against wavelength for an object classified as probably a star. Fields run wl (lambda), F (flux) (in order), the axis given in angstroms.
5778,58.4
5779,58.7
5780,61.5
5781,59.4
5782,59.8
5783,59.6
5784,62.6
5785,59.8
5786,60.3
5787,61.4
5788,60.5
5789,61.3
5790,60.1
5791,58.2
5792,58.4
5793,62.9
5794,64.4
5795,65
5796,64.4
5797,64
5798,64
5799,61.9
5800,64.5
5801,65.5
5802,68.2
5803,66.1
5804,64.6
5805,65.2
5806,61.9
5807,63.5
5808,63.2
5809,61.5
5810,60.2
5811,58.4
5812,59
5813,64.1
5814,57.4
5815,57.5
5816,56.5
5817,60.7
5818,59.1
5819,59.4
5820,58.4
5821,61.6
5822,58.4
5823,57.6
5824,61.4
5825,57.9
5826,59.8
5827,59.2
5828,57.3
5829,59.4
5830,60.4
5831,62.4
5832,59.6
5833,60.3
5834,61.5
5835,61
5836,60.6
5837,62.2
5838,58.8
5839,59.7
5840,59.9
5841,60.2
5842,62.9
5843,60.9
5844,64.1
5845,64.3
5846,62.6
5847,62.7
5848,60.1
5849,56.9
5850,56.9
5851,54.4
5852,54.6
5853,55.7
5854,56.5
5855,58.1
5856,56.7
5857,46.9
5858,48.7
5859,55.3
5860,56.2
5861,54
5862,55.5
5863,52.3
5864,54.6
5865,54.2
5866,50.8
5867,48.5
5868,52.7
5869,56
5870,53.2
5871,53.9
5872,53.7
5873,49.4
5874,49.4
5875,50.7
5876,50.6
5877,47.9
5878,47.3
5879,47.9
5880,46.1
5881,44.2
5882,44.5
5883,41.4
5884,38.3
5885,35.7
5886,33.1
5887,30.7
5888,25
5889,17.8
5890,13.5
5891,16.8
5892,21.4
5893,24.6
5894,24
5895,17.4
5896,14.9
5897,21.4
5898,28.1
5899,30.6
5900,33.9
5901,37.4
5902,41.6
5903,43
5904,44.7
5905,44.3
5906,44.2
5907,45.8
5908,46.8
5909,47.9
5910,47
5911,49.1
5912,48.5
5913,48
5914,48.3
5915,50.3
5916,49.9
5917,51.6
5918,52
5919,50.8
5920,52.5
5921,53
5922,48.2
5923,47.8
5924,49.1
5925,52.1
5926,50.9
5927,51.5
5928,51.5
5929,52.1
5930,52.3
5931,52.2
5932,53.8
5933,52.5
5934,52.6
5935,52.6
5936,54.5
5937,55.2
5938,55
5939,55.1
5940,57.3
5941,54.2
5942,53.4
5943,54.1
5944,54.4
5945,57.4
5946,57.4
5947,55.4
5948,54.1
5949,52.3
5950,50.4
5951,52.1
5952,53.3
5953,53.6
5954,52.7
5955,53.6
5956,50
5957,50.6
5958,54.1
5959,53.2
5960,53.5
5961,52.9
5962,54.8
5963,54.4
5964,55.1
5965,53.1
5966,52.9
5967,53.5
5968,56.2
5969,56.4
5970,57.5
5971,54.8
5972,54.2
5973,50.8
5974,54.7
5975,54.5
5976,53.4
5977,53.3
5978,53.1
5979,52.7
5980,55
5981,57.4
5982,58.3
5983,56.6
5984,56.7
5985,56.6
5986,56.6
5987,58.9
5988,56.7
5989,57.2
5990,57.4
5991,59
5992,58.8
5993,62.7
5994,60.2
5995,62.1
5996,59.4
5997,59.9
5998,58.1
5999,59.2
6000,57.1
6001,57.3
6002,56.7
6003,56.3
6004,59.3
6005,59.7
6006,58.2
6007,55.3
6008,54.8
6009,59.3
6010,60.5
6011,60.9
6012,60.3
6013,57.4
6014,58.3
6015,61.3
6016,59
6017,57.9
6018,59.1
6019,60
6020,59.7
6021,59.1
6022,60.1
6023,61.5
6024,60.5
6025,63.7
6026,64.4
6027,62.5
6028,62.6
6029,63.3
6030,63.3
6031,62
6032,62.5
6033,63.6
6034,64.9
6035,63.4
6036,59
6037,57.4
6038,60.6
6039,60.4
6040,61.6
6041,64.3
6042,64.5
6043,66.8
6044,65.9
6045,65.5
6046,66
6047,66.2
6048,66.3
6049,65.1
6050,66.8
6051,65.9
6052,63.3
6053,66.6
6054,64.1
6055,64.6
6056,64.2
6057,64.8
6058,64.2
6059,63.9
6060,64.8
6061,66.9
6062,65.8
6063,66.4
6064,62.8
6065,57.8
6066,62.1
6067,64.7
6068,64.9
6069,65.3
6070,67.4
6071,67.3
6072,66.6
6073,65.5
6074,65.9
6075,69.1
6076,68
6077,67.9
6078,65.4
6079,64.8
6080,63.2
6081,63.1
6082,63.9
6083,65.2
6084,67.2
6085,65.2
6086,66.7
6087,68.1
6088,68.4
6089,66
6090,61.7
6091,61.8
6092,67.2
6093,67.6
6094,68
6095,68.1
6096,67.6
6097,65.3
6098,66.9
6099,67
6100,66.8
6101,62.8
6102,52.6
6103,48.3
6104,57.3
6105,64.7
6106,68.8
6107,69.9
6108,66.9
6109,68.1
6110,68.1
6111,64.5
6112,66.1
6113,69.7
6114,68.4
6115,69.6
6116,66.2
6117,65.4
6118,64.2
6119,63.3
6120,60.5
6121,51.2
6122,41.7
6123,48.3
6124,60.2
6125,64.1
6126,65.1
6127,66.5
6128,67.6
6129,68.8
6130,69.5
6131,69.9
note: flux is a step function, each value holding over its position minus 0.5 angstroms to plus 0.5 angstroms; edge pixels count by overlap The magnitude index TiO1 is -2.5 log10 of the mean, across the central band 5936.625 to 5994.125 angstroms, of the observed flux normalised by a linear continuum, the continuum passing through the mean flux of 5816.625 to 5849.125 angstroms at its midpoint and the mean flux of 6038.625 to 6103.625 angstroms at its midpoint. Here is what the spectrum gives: 0.15 mag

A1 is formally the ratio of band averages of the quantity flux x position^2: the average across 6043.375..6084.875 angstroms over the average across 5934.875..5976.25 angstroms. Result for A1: 1.3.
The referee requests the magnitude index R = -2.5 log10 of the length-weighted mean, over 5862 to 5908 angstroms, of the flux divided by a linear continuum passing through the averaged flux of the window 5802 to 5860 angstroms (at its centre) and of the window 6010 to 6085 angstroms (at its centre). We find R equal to 0.46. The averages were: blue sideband 59.6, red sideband 63.5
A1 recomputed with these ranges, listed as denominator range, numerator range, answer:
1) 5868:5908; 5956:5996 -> 1.51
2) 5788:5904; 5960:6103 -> 1.25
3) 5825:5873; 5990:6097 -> 1.17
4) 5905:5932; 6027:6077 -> 1.35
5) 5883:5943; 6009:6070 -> 1.53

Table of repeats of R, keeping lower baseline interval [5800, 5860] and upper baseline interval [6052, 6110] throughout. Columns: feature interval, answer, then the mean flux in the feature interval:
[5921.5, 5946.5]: 0.17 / 53.1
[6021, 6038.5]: 0.03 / 62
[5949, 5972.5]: 0.17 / 53.6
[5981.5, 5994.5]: 0.09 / 58.1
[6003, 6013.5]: 0.09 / 58.5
